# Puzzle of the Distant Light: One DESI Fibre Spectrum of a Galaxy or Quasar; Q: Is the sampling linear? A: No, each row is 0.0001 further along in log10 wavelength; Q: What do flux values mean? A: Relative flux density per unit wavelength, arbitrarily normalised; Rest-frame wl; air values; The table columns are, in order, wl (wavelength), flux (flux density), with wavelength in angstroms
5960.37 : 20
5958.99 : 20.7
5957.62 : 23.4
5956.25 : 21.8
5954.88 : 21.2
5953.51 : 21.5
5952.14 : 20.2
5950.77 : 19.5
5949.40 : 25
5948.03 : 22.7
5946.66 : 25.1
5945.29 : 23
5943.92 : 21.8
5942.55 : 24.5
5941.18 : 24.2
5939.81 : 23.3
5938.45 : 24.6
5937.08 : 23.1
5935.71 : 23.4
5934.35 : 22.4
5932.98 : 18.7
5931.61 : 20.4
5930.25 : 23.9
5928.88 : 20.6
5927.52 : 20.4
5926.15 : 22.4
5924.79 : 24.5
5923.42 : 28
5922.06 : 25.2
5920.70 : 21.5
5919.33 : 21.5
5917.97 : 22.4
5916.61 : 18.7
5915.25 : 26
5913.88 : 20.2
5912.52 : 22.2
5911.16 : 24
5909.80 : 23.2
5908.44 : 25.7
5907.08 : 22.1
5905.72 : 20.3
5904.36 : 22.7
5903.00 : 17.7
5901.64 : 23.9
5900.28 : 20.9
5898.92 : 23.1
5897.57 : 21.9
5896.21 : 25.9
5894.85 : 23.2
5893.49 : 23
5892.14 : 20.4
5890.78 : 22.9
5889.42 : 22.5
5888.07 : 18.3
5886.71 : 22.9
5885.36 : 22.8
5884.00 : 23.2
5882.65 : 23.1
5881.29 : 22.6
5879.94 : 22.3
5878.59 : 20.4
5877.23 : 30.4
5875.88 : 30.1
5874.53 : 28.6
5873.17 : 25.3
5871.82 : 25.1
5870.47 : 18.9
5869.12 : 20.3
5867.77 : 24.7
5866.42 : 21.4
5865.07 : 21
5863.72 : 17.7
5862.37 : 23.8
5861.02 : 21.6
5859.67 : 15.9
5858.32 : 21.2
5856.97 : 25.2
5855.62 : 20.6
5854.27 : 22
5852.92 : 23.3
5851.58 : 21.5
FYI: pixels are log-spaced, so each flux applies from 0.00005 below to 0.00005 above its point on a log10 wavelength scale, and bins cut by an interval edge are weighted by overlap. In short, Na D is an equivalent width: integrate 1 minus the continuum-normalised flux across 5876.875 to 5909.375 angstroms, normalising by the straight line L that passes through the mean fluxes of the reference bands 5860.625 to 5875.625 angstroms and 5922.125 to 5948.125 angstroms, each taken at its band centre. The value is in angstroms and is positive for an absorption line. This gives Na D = 0.55 angstroms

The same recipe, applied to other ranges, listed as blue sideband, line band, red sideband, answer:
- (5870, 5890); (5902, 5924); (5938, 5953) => 0.79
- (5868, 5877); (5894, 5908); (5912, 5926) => 0.91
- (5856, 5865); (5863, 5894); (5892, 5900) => -1.42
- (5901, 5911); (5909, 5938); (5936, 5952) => 0.25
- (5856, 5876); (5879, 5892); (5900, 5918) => 0.10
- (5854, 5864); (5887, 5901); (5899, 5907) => -0.64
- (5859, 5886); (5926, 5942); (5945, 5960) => 0.01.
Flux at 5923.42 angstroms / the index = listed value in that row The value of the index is 28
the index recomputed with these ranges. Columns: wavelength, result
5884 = 23.2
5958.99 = 20.7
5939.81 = 23.3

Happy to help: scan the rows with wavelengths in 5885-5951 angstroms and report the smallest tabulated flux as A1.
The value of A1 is 17.7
